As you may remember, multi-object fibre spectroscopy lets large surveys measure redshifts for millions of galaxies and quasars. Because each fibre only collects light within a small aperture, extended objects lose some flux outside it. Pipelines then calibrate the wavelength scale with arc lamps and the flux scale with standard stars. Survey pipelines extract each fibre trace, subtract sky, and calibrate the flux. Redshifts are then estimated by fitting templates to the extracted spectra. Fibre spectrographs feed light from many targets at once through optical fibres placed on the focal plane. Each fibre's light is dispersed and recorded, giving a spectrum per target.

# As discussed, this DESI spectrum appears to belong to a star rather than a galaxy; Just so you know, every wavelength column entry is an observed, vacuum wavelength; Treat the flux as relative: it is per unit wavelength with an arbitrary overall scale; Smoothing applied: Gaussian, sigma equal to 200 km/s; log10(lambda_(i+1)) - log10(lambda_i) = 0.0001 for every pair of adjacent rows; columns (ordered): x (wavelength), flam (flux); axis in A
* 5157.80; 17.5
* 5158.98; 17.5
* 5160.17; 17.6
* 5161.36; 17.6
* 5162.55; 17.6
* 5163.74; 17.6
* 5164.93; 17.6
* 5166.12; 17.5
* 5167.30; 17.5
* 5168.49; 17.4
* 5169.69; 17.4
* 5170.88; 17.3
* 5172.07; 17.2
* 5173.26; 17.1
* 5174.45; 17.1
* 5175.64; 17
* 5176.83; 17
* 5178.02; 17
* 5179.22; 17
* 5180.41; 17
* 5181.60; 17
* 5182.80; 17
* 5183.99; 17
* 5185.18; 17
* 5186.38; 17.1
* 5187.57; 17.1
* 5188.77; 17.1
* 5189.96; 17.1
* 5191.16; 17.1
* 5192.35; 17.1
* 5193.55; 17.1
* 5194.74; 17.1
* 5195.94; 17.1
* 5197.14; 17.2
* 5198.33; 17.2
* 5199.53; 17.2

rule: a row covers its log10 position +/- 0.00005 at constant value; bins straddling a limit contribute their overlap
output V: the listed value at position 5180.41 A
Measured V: 17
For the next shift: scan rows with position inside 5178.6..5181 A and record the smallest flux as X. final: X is 17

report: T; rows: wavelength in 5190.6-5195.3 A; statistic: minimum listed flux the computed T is 17.1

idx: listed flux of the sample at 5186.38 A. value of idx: 17.1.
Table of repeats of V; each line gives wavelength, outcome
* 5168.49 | 17.4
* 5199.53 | 17.2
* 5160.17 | 17.6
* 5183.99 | 17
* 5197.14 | 17.2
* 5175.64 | 17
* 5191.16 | 17.1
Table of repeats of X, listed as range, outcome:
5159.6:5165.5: 17.6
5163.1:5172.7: 17.2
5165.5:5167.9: 17.5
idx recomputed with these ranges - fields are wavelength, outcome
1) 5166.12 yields 17.5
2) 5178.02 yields 17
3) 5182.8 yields 17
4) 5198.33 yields 17.2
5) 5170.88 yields 17.3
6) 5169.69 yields 17.4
